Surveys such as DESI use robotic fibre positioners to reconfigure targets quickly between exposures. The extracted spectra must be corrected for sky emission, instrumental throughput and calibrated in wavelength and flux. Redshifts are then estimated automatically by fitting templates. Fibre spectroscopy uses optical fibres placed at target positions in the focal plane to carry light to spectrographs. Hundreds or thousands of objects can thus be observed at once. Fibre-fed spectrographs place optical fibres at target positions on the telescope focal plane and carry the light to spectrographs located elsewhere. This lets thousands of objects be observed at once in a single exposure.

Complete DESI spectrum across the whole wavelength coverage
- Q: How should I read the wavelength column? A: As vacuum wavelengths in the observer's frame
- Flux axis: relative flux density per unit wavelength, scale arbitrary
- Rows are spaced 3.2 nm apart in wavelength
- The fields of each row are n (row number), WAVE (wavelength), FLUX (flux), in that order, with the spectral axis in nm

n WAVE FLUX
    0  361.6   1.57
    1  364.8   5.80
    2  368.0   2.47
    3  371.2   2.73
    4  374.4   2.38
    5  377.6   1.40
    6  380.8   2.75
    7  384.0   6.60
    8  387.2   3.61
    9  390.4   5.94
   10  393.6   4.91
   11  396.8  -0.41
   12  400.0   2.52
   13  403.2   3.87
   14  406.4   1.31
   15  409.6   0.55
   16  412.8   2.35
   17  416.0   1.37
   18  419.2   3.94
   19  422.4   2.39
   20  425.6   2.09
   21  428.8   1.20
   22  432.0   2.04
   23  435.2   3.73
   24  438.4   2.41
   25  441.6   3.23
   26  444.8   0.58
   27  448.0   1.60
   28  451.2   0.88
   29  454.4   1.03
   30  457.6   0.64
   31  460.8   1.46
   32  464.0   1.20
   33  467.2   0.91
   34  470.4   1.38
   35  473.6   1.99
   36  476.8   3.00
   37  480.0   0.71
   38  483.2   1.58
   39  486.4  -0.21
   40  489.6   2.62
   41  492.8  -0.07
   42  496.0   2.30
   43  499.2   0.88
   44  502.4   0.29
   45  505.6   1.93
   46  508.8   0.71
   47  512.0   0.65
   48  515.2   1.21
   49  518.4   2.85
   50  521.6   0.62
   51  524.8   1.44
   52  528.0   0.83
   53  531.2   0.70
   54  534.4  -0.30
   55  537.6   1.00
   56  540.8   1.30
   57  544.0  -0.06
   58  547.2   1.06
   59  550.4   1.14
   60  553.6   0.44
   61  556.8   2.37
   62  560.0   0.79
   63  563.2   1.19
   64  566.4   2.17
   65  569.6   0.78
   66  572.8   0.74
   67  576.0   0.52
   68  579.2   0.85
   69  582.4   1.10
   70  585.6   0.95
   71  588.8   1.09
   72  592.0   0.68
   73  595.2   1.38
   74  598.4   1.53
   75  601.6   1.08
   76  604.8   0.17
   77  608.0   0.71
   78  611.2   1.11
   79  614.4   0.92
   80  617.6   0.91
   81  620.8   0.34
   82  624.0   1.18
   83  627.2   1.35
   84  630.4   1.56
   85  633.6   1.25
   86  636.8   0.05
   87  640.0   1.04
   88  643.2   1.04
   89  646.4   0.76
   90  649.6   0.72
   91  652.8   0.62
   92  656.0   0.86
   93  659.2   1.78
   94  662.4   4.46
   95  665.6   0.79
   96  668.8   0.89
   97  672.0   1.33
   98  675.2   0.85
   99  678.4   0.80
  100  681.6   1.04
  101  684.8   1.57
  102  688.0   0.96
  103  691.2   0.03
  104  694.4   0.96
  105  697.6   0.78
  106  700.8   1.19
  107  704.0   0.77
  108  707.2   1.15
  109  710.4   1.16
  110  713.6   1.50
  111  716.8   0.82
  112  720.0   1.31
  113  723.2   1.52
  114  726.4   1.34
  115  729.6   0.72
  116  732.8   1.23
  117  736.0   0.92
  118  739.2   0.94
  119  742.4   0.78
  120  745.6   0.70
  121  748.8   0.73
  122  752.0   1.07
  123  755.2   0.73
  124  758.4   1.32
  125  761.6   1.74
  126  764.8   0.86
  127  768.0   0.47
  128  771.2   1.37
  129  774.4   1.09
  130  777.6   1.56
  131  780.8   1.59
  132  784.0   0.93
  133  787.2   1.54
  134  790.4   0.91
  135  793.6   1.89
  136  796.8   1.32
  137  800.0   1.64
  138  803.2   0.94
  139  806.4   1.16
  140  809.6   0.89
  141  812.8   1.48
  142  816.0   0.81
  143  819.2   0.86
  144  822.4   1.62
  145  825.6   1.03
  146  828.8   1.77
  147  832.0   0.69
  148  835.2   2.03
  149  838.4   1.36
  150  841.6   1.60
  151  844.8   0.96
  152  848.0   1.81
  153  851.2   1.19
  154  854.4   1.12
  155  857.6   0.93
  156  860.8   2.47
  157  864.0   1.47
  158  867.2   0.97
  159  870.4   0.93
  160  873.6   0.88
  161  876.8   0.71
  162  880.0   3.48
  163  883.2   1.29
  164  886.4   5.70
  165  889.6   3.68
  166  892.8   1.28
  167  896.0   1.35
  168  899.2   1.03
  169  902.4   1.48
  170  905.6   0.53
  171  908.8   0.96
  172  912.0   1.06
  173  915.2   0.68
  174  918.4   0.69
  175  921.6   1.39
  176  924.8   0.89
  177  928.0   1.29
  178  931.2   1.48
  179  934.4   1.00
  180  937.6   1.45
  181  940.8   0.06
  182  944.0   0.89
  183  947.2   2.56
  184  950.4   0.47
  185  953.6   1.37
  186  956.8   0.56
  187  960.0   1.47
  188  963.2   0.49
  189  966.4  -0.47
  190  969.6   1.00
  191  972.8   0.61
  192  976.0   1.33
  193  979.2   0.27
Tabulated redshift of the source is 0.773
